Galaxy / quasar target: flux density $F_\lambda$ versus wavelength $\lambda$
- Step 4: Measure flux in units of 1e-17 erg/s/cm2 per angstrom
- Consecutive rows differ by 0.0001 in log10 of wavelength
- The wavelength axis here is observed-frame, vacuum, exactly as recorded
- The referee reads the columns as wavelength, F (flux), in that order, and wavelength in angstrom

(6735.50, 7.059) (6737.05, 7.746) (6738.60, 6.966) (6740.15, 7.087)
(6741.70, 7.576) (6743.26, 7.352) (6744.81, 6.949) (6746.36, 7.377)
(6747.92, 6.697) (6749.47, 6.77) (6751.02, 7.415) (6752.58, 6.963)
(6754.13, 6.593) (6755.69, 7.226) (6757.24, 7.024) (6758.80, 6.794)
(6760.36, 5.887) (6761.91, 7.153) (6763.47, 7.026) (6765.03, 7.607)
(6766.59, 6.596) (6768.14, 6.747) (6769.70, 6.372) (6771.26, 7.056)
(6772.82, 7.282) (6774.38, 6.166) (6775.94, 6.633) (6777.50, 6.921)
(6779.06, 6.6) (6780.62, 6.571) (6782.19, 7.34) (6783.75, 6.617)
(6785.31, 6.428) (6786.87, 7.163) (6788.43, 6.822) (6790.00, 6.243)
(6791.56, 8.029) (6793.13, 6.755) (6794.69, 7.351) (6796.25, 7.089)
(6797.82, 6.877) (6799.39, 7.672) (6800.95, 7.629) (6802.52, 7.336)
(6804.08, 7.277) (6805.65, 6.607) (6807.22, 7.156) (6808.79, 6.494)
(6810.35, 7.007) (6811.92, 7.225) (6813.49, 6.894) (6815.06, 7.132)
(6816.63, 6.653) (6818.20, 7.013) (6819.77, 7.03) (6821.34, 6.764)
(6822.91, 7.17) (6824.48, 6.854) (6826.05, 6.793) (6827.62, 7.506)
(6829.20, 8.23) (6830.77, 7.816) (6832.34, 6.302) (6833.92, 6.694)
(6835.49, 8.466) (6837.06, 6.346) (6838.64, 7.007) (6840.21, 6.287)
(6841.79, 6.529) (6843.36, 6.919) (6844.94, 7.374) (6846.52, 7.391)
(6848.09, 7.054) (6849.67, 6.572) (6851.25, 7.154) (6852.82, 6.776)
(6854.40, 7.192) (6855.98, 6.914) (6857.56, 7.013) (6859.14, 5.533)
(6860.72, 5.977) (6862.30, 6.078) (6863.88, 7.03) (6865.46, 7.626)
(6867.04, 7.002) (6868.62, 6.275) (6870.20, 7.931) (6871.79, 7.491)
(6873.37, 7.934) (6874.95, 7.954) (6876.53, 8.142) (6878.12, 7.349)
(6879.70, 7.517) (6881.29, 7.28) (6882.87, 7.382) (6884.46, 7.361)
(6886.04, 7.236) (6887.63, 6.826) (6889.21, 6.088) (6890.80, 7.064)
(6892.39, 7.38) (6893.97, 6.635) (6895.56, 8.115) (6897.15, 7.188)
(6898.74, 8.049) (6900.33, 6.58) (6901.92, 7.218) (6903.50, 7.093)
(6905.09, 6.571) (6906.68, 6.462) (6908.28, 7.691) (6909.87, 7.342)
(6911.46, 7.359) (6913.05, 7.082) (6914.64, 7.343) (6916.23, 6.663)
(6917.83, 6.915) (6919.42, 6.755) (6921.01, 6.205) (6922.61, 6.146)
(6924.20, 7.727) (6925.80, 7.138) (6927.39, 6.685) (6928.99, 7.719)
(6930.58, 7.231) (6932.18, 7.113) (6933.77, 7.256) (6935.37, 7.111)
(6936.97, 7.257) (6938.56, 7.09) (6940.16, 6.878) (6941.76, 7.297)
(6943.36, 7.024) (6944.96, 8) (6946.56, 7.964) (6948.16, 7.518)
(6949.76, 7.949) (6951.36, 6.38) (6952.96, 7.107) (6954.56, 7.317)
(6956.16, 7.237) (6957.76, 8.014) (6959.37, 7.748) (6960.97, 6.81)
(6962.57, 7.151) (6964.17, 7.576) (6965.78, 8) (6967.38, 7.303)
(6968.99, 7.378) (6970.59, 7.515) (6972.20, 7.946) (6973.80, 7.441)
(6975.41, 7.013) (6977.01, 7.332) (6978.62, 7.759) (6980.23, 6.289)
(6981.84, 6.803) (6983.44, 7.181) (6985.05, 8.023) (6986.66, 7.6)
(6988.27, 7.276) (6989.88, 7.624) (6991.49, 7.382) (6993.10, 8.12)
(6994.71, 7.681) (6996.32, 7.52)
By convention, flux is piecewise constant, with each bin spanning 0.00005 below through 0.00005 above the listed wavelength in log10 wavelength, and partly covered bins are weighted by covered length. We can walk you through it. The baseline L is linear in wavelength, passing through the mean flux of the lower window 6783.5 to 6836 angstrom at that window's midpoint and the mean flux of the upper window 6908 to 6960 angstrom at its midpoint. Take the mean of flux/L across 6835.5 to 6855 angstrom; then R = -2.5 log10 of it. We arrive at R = 0.03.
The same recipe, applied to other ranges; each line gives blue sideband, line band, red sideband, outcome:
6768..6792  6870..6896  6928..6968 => -0.034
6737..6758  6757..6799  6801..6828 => 0.031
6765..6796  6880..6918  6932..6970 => 0.011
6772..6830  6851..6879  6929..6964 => 0.011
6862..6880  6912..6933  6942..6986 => 0.062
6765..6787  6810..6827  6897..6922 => -0.018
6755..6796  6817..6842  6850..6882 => -0.008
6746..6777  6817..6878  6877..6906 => 0.002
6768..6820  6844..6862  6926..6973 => 0.049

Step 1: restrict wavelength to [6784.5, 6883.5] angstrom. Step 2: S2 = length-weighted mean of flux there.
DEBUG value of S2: 7.07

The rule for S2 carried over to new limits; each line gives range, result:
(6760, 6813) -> 6.94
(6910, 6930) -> 6.99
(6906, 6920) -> 7.07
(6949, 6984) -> 7.33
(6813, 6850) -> 7.04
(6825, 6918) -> 7.1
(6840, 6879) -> 7.03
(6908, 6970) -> 7.24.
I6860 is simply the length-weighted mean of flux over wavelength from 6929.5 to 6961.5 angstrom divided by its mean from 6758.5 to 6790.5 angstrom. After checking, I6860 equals 1.1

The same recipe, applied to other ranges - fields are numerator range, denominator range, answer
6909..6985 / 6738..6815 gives 1.04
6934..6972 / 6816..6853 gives 1.05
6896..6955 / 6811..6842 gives 1.02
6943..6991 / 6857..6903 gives 1.04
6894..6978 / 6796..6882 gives 1.02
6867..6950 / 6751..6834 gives 1.03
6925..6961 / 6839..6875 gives 1.05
